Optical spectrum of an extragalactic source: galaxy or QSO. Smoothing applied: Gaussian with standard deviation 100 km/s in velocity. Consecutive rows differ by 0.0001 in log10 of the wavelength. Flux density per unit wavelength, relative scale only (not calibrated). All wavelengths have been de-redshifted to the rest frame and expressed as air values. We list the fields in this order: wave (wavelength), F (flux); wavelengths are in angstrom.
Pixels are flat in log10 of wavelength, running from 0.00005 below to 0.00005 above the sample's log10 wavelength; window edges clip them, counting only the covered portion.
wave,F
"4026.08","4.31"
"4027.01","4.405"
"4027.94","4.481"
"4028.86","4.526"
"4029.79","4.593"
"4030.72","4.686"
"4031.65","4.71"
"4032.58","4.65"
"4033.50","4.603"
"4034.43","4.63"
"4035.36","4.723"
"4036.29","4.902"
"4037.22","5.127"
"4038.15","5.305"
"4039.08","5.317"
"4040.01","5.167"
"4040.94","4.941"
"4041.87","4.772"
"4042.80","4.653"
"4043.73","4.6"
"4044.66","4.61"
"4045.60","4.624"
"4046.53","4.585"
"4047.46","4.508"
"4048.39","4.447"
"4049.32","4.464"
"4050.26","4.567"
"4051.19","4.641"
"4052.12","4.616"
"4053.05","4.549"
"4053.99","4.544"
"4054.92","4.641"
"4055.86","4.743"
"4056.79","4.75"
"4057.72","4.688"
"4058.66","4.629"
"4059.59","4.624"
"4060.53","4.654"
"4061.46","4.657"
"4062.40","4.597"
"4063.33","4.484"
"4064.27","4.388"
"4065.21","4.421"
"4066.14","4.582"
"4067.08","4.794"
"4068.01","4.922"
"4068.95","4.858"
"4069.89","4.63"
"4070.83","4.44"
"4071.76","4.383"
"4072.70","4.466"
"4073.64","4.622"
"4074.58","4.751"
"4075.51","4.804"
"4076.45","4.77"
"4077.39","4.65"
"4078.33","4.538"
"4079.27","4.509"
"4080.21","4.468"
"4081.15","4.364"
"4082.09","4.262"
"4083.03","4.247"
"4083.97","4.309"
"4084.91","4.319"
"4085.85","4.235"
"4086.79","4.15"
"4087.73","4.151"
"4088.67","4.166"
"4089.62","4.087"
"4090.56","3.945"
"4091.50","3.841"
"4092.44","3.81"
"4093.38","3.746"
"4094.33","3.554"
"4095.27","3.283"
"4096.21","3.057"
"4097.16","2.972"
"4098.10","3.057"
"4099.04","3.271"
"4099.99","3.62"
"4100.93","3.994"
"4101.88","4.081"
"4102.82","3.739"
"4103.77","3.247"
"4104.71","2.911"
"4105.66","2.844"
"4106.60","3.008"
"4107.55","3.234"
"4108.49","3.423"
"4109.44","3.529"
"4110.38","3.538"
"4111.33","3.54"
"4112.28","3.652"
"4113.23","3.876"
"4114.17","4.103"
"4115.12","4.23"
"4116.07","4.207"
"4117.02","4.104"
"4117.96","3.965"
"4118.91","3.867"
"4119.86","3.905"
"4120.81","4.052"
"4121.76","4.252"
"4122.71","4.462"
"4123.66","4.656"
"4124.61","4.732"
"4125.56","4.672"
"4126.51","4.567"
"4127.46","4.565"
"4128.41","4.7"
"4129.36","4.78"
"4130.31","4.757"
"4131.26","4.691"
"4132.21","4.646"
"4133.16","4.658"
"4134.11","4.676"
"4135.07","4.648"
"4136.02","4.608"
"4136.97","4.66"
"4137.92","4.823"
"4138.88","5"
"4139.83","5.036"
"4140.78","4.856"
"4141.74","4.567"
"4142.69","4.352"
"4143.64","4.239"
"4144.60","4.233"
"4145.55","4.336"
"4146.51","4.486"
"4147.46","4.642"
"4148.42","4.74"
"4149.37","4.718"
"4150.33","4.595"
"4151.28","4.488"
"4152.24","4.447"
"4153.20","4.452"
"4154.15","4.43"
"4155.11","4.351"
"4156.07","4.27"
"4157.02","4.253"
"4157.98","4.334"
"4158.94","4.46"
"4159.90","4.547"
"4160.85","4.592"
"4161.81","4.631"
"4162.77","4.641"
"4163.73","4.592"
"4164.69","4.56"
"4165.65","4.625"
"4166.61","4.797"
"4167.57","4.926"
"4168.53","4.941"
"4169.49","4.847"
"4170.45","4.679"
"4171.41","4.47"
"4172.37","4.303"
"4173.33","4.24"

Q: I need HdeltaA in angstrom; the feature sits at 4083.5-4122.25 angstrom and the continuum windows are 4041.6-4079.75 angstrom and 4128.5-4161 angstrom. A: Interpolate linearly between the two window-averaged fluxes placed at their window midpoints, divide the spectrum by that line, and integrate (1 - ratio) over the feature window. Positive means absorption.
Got 7.3 angstrom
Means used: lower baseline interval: 4.61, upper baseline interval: 4.57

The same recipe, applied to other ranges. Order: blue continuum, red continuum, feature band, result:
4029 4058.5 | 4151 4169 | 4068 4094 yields 1.69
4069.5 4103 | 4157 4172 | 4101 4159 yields 1.82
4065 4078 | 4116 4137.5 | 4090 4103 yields 2.86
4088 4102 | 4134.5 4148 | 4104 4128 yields 1.02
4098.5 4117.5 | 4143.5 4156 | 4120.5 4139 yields -2.61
